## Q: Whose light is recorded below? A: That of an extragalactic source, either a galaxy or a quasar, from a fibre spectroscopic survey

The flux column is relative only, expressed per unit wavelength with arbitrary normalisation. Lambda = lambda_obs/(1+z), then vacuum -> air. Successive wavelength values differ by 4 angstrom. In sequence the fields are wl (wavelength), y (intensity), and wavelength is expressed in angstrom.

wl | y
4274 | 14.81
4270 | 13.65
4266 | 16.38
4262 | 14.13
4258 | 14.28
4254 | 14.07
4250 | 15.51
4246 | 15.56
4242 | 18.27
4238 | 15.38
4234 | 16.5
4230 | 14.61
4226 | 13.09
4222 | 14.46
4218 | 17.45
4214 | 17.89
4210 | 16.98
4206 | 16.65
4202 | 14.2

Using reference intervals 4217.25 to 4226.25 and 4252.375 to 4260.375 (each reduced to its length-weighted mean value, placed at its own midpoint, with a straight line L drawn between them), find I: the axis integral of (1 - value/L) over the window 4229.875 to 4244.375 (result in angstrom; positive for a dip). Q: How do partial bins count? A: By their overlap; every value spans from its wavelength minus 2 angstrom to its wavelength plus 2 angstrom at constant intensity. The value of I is -1.7 angstrom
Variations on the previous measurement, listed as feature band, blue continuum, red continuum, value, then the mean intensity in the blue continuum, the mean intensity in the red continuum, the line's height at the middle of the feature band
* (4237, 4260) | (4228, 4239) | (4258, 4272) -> -0.6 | 15.5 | 14.7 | 15.1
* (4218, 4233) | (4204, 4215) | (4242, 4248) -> 1.9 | 17.1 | 16.5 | 16.8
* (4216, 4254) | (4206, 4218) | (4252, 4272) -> 1.0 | 17.3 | 14.5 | 16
